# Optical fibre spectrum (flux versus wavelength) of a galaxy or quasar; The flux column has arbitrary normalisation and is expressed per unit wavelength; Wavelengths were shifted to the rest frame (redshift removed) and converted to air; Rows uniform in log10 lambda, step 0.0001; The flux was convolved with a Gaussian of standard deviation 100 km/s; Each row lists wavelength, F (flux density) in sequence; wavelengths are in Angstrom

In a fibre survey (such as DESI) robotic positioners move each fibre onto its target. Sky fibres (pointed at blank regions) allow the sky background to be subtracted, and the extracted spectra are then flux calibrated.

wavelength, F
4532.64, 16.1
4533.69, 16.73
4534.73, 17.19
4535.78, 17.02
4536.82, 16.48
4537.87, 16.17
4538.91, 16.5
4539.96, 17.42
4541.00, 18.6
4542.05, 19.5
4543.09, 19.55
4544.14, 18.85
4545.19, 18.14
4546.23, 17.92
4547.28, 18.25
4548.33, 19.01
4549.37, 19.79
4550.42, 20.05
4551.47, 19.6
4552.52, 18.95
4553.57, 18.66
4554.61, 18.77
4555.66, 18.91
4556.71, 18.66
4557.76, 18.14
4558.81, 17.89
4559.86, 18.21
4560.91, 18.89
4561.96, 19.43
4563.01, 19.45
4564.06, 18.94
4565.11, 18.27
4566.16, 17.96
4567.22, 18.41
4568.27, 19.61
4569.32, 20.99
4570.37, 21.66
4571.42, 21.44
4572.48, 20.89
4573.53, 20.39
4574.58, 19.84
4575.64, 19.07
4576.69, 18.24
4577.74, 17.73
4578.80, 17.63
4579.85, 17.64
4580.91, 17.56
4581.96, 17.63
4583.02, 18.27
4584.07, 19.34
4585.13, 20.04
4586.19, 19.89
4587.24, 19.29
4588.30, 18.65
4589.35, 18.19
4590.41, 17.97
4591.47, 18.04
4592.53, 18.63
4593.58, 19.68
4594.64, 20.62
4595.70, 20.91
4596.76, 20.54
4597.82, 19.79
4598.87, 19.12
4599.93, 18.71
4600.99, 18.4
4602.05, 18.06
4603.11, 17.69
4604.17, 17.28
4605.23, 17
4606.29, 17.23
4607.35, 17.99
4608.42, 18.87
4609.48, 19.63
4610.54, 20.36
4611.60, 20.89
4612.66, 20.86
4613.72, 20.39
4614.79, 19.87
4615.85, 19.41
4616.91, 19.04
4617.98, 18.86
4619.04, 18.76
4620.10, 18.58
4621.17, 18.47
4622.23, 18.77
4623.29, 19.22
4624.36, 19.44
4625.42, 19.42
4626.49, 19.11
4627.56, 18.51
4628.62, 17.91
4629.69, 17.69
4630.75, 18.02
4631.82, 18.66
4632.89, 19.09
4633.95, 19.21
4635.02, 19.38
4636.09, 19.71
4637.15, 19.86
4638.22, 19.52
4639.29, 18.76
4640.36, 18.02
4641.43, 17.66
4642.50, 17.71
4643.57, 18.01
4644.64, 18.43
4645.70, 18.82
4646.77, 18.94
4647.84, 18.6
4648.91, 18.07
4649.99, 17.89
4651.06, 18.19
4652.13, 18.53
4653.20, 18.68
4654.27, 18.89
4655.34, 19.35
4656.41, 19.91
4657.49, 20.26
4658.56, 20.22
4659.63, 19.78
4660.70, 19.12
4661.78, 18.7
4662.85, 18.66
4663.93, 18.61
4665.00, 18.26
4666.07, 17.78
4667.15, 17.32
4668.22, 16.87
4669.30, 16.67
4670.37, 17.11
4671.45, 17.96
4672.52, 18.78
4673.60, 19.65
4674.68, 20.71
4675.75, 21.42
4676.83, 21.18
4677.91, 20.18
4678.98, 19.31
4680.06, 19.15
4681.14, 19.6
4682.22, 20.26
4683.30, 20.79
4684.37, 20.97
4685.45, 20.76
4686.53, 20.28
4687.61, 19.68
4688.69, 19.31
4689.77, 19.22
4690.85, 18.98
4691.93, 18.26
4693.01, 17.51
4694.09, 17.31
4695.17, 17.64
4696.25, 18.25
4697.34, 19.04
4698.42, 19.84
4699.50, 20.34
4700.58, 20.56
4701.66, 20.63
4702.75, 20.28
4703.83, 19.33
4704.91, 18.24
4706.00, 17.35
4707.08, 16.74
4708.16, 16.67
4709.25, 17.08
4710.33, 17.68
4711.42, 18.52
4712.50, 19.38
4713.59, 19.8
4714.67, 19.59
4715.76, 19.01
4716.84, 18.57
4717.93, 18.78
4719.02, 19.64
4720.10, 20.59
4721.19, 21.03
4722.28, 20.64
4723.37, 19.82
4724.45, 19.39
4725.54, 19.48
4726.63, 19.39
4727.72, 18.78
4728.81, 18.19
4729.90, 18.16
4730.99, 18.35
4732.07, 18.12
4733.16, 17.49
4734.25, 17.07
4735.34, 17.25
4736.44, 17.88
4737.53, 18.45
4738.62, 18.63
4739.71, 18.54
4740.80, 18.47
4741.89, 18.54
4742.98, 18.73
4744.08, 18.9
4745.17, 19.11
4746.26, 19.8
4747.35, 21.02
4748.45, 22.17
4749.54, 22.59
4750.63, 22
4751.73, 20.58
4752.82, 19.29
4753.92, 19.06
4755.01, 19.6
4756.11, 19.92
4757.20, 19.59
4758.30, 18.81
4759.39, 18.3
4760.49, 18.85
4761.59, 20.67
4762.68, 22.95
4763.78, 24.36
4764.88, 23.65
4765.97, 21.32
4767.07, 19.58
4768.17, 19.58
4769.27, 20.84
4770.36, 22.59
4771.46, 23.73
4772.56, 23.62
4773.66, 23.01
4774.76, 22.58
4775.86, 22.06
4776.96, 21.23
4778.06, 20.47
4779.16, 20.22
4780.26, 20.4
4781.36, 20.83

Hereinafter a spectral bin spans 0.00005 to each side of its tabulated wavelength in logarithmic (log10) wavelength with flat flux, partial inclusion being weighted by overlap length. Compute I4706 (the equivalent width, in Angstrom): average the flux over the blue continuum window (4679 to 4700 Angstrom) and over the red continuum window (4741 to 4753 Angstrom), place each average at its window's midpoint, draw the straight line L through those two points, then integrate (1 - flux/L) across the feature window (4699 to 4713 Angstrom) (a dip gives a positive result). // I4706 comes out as 0.6 Angstrom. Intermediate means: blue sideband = 19.3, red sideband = 20.2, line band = 18.7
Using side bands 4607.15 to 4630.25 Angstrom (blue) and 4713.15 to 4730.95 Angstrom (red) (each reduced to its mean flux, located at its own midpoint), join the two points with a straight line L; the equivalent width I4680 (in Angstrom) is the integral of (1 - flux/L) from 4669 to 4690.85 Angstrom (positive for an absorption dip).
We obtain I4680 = -0.4 Angstrom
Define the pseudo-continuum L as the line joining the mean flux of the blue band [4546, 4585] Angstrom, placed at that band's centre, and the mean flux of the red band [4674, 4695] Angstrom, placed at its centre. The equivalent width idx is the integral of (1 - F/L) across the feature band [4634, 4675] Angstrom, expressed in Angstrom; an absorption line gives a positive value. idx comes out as 1.8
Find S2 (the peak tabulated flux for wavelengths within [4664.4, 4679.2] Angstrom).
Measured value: 21.42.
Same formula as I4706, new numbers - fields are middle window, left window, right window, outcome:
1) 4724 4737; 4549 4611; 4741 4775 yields 1.4 Angstrom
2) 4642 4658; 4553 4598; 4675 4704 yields 0.6 Angstrom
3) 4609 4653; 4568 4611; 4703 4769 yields 0.4 Angstrom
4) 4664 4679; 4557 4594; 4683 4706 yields 0.4 Angstrom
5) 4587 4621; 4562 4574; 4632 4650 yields 0.4 Angstrom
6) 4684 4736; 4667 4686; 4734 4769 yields 1.8 Angstrom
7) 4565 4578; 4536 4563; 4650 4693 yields -0.7 Angstrom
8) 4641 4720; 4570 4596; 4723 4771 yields 2.2 Angstrom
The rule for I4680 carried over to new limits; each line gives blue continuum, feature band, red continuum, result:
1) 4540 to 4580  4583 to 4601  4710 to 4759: -0.2 Angstrom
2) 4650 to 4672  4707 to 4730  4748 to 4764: 0.8 Angstrom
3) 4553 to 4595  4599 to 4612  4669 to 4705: 0.4 Angstrom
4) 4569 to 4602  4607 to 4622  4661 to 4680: -0.3 Angstrom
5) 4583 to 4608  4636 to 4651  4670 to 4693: 0.6 Angstrom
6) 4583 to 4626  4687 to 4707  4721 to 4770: 0.5 Angstrom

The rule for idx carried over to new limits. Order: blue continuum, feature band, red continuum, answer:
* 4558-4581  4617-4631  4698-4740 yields 0.2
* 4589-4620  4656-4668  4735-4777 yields 0.4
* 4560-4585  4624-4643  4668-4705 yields 0.5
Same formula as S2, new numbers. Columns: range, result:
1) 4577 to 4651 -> 20.91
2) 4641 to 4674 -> 20.26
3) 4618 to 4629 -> 19.44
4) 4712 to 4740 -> 21.03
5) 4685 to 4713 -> 20.76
